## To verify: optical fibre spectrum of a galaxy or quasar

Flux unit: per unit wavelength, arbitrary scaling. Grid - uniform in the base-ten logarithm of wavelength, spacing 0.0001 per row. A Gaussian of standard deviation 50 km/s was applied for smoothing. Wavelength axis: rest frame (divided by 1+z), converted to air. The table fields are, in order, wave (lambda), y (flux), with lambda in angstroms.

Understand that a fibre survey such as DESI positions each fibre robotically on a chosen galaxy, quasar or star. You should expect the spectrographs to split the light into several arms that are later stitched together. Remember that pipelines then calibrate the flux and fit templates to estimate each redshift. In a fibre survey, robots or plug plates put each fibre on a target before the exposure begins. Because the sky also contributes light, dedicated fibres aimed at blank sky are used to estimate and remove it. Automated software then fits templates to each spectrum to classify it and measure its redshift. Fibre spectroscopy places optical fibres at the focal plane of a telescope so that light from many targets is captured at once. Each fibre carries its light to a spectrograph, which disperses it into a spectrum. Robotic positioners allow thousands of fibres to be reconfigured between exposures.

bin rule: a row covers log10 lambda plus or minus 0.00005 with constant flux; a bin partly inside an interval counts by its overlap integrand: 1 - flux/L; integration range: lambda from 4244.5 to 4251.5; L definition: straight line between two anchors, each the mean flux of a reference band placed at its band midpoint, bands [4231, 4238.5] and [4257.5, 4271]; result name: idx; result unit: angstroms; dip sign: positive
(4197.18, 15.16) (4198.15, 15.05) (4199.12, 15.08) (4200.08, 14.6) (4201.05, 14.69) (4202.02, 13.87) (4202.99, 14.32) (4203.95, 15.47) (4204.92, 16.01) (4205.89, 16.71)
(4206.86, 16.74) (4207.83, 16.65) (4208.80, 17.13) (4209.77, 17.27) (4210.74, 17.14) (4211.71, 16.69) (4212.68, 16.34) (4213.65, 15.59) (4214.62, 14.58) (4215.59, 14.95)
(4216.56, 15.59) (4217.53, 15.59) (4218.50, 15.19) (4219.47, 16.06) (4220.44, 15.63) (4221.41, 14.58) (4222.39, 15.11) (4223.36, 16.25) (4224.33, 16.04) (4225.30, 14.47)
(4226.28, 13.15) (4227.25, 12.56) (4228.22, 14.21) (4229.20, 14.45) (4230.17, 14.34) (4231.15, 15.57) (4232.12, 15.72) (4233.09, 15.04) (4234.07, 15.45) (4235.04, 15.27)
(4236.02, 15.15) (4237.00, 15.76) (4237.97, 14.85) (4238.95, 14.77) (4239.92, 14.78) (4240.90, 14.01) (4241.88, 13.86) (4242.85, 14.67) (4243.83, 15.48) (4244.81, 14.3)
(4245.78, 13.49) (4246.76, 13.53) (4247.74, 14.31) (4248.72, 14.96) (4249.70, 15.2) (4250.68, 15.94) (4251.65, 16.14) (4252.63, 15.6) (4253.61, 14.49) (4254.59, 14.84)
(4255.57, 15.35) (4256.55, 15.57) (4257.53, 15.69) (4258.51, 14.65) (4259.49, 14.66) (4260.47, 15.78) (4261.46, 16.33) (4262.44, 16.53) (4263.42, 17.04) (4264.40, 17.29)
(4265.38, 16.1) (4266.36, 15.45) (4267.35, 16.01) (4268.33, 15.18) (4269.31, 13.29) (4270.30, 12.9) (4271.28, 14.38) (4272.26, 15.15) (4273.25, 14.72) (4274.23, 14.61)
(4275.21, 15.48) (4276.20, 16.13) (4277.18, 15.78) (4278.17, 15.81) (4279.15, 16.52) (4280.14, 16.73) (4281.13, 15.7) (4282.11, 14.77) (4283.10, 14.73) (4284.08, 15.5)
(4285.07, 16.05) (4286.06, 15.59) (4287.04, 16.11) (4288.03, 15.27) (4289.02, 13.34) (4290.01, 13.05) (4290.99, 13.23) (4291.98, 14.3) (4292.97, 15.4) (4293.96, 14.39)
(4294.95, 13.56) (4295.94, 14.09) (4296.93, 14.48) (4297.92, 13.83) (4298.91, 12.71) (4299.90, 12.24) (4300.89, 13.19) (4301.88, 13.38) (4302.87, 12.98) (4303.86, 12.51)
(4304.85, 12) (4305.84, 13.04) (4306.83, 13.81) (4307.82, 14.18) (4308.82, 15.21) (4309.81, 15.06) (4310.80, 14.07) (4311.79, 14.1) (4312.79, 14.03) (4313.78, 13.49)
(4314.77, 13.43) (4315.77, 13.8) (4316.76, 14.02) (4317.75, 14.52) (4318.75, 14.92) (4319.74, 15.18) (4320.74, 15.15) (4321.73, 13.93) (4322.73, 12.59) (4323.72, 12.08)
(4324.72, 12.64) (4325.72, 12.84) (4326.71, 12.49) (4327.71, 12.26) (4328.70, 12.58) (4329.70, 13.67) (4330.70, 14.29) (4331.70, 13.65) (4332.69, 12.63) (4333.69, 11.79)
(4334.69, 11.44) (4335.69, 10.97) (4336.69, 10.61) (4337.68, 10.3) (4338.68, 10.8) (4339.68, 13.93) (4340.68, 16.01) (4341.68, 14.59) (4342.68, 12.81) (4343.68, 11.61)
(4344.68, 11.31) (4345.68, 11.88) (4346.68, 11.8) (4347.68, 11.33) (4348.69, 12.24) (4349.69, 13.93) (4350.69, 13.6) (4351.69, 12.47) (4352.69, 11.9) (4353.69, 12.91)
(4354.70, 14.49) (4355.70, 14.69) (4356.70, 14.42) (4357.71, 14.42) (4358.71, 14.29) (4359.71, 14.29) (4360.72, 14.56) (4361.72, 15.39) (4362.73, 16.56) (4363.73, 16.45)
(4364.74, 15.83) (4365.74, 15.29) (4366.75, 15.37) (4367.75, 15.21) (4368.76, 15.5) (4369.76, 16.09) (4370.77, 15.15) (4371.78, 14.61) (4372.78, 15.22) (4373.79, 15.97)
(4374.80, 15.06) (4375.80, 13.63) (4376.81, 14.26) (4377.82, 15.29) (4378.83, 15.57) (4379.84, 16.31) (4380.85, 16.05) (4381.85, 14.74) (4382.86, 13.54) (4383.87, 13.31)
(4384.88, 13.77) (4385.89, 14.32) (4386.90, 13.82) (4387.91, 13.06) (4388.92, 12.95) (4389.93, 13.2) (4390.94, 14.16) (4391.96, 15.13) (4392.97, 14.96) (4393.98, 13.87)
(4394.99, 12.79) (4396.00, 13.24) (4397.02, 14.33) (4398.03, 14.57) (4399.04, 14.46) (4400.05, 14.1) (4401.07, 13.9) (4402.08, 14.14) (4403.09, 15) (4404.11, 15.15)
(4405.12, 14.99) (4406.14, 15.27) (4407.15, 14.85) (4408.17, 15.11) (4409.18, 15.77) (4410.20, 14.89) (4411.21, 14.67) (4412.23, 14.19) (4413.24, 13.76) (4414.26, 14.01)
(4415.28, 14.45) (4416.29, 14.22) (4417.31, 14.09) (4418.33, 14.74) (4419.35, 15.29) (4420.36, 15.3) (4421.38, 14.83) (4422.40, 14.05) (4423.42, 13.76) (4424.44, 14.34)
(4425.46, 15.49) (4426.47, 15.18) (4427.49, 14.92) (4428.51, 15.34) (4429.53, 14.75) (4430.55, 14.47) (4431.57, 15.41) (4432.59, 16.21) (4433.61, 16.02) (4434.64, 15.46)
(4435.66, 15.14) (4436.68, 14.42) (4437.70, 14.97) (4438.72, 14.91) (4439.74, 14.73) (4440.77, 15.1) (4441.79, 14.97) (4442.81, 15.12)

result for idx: 0.4 angstroms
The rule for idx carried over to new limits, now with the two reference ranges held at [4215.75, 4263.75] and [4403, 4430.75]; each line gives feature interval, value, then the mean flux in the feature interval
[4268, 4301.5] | 0.7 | 14.6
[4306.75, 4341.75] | 3.7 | 13.3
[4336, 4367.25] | 2.8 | 13.5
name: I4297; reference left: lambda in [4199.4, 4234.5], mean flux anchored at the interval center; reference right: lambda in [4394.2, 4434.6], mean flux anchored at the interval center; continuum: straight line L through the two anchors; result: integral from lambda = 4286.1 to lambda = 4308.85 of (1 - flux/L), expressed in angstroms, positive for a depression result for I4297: 2.0 angstroms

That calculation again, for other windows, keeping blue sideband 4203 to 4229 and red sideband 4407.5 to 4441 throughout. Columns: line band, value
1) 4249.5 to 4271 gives 0.0 angstroms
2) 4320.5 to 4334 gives 1.9 angstroms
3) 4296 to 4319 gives 2.4 angstroms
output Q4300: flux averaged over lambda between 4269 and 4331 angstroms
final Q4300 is 14.1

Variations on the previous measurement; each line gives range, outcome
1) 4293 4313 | 13.7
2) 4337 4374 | 14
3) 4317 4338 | 12.9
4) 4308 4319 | 14.2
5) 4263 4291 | 15.3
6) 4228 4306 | 14.8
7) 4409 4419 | 14.4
